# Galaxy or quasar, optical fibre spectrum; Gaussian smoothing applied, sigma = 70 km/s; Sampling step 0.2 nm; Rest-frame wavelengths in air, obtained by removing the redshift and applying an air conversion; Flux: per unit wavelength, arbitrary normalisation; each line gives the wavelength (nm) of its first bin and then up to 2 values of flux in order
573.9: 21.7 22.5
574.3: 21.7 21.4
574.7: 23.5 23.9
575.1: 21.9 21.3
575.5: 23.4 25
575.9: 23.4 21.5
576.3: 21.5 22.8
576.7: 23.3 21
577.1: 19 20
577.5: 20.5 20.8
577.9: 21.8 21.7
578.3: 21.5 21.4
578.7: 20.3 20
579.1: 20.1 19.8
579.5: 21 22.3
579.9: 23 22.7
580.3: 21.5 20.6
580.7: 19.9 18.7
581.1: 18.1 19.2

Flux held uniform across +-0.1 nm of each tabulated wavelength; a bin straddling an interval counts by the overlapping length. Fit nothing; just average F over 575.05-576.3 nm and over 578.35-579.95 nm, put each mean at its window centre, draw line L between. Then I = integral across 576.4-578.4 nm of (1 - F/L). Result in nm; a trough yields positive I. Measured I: 0.05 nm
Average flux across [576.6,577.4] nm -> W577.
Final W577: 20.8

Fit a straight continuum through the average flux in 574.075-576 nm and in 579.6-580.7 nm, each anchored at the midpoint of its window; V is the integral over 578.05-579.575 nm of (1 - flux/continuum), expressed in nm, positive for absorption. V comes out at 0.10 nm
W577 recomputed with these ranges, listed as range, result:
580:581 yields 20.7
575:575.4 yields 21.6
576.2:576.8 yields 22.5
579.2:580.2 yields 21.8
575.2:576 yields 23.3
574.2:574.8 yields 22.2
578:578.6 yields 21.5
